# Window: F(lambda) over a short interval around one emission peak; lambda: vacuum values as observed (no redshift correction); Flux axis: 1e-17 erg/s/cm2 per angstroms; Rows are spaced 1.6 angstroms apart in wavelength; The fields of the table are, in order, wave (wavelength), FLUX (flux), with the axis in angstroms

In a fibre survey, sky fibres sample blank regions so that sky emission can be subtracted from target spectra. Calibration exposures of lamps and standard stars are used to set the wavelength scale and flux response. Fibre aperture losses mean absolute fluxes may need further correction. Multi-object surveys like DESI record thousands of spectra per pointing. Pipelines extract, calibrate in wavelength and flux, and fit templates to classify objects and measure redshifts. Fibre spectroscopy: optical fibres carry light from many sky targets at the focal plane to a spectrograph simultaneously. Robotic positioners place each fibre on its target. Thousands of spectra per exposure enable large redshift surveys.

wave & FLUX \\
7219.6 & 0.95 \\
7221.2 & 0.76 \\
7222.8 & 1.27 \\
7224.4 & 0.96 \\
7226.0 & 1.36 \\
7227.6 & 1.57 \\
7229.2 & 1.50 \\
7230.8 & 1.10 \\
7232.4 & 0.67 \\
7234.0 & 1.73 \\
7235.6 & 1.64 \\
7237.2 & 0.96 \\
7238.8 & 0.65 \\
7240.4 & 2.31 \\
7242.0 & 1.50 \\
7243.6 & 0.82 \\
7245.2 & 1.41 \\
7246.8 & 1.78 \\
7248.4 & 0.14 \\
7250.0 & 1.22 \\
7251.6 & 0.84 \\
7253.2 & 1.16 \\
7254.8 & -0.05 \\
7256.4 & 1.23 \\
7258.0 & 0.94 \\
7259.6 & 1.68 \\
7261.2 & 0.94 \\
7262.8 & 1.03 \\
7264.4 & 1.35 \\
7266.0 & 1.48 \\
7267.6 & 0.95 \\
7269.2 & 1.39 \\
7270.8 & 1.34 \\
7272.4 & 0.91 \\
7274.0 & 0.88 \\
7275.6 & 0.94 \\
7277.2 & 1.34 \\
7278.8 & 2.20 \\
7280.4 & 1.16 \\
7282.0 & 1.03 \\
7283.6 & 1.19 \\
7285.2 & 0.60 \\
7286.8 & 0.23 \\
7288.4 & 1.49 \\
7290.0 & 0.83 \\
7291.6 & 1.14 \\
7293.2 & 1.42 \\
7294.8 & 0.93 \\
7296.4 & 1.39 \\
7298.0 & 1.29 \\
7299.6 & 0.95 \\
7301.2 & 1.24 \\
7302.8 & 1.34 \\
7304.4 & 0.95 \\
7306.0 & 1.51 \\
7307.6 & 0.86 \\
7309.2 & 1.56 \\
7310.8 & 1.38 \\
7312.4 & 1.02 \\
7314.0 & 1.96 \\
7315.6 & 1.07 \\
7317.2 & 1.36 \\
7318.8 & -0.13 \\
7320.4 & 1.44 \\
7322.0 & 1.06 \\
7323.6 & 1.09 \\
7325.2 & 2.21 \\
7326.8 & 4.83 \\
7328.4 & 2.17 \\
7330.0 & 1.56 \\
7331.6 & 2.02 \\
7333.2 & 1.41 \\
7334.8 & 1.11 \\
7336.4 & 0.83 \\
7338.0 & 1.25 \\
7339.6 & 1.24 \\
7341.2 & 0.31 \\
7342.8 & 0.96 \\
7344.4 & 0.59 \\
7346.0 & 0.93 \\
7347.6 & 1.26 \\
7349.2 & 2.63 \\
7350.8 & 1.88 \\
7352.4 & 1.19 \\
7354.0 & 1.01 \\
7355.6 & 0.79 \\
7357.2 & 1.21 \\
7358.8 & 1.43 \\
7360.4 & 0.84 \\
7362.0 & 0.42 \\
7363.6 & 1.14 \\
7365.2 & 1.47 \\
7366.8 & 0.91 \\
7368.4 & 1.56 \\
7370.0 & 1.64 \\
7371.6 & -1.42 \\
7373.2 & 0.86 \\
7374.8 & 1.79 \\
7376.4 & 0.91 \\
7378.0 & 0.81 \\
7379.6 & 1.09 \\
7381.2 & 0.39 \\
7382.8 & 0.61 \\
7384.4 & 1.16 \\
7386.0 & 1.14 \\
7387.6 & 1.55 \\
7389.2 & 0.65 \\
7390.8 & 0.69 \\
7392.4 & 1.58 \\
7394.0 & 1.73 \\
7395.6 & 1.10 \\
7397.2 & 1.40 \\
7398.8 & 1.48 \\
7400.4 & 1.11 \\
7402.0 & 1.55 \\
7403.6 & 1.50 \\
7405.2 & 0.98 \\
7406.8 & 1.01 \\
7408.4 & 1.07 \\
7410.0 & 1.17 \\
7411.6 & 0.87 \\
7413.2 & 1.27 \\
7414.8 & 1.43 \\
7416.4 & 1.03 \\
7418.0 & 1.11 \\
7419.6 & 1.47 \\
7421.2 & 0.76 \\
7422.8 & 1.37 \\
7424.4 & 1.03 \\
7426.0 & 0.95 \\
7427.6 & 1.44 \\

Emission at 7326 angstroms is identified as Halpha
